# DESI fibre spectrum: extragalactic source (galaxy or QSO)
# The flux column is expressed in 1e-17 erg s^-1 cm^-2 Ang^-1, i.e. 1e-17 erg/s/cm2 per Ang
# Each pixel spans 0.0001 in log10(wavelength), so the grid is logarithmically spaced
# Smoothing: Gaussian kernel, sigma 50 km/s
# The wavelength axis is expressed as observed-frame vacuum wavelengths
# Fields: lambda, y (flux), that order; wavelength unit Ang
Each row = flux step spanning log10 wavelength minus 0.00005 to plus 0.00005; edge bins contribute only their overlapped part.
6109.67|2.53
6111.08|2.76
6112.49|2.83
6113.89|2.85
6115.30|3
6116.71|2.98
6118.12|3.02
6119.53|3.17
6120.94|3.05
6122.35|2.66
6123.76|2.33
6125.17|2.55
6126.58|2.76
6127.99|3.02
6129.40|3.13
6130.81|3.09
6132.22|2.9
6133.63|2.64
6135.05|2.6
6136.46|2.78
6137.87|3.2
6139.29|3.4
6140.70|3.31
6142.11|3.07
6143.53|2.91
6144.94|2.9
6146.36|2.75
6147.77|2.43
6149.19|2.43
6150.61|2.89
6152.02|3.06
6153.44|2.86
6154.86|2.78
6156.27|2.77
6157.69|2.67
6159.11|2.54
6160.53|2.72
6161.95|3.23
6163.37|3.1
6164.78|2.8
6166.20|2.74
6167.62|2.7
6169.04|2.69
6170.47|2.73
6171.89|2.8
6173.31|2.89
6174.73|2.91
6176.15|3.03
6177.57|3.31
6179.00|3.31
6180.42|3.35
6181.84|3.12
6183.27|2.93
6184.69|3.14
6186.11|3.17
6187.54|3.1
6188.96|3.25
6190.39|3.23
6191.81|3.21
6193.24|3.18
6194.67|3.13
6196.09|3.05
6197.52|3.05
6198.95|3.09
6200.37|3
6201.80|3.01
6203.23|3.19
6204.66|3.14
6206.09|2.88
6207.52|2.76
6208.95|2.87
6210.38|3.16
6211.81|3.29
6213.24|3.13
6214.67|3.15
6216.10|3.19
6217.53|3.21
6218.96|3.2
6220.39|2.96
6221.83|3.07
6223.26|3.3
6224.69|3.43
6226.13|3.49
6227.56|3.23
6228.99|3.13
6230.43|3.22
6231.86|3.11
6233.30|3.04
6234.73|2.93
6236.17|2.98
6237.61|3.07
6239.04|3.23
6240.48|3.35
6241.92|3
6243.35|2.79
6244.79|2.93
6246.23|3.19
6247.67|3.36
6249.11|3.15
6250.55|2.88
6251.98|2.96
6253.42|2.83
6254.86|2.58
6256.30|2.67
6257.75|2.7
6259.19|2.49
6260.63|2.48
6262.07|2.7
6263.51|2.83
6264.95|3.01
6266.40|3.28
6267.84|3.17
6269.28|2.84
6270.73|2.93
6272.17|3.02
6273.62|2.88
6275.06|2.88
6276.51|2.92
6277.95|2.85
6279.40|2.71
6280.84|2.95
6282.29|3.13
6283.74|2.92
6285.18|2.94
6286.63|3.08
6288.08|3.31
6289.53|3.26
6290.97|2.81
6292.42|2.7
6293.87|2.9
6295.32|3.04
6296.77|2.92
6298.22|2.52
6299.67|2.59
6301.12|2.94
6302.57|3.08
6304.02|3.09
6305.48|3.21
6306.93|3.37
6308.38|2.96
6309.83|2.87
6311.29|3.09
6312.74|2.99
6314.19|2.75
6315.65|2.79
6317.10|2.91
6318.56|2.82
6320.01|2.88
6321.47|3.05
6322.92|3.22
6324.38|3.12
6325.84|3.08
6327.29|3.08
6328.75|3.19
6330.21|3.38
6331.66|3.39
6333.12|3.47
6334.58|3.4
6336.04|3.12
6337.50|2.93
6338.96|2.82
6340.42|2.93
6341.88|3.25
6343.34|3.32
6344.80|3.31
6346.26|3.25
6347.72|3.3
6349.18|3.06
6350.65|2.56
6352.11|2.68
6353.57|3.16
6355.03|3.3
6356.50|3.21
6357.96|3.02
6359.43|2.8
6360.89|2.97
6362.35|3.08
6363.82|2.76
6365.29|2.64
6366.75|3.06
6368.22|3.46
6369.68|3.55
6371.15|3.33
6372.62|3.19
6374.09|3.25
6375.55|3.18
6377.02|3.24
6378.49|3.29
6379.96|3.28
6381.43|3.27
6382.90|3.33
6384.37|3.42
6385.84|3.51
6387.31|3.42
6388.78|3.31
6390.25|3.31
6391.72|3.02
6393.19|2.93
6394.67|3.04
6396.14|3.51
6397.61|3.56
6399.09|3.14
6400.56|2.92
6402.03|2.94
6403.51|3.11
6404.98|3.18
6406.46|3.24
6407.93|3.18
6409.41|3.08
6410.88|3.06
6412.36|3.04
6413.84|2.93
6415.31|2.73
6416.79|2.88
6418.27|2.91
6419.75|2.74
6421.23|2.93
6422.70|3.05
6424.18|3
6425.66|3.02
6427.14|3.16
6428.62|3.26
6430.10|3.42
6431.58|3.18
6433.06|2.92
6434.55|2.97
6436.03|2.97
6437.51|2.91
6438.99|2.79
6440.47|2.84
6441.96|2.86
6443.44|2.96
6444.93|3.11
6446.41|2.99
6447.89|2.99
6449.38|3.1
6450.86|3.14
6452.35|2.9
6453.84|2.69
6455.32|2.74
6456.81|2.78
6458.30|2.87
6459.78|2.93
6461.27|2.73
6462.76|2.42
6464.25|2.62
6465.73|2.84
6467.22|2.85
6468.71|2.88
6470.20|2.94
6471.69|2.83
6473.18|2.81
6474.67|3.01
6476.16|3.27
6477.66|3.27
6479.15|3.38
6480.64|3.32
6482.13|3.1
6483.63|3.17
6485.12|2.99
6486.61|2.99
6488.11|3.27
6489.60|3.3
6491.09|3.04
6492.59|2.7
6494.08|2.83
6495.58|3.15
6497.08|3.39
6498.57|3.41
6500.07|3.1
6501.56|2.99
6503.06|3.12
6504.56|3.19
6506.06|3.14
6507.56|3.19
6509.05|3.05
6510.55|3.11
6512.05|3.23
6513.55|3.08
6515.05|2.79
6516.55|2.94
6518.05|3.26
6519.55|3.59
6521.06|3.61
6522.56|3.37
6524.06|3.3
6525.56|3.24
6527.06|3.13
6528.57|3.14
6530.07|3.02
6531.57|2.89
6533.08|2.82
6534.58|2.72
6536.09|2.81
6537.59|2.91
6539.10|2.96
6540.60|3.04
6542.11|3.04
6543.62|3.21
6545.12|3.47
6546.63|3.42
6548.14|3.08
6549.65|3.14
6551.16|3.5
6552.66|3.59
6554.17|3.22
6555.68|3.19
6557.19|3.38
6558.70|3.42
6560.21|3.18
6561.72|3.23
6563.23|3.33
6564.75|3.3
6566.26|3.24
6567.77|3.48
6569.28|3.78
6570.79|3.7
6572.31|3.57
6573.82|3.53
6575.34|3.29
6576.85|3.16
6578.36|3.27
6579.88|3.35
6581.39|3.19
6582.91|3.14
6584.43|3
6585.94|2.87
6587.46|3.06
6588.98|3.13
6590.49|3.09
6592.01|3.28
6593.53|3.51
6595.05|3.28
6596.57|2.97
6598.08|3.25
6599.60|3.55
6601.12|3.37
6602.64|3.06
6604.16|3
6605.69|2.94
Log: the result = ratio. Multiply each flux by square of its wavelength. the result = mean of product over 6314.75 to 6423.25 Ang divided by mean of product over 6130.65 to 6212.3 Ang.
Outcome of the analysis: 1.1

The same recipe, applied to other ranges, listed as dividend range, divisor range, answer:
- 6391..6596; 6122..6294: 1.14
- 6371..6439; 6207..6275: 1.09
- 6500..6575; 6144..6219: 1.21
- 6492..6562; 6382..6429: 1.05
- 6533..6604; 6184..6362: 1.17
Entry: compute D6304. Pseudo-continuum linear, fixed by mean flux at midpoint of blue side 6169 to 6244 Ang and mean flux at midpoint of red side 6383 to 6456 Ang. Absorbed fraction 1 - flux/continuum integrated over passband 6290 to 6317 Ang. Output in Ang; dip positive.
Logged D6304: 1.4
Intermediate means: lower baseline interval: 3.1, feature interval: 2.93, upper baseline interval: 3.06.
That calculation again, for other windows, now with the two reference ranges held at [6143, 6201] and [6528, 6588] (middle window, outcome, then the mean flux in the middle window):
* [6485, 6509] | 0.46 Ang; 3.11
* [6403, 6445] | 1.50 Ang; 3.01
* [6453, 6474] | 2.46 Ang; 2.78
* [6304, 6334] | -0.30 Ang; 3.08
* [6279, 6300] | 0.72 Ang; 2.93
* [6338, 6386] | -0.90 Ang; 3.14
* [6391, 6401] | -0.20 Ang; 3.17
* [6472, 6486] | 0.12 Ang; 3.14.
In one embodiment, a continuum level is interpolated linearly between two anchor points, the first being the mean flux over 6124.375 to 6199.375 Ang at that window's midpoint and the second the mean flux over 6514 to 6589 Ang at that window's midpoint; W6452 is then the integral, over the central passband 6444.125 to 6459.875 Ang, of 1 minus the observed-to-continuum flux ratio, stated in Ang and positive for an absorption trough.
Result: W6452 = 1.1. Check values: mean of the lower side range 2.95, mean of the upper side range 3.22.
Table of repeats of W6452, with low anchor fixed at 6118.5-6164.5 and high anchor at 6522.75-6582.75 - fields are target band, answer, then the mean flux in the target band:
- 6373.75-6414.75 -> -1.4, 3.2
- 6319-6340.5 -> -0.7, 3.14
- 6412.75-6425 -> 0.8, 2.9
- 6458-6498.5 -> 2.1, 3.01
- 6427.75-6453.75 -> 1.0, 3.01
